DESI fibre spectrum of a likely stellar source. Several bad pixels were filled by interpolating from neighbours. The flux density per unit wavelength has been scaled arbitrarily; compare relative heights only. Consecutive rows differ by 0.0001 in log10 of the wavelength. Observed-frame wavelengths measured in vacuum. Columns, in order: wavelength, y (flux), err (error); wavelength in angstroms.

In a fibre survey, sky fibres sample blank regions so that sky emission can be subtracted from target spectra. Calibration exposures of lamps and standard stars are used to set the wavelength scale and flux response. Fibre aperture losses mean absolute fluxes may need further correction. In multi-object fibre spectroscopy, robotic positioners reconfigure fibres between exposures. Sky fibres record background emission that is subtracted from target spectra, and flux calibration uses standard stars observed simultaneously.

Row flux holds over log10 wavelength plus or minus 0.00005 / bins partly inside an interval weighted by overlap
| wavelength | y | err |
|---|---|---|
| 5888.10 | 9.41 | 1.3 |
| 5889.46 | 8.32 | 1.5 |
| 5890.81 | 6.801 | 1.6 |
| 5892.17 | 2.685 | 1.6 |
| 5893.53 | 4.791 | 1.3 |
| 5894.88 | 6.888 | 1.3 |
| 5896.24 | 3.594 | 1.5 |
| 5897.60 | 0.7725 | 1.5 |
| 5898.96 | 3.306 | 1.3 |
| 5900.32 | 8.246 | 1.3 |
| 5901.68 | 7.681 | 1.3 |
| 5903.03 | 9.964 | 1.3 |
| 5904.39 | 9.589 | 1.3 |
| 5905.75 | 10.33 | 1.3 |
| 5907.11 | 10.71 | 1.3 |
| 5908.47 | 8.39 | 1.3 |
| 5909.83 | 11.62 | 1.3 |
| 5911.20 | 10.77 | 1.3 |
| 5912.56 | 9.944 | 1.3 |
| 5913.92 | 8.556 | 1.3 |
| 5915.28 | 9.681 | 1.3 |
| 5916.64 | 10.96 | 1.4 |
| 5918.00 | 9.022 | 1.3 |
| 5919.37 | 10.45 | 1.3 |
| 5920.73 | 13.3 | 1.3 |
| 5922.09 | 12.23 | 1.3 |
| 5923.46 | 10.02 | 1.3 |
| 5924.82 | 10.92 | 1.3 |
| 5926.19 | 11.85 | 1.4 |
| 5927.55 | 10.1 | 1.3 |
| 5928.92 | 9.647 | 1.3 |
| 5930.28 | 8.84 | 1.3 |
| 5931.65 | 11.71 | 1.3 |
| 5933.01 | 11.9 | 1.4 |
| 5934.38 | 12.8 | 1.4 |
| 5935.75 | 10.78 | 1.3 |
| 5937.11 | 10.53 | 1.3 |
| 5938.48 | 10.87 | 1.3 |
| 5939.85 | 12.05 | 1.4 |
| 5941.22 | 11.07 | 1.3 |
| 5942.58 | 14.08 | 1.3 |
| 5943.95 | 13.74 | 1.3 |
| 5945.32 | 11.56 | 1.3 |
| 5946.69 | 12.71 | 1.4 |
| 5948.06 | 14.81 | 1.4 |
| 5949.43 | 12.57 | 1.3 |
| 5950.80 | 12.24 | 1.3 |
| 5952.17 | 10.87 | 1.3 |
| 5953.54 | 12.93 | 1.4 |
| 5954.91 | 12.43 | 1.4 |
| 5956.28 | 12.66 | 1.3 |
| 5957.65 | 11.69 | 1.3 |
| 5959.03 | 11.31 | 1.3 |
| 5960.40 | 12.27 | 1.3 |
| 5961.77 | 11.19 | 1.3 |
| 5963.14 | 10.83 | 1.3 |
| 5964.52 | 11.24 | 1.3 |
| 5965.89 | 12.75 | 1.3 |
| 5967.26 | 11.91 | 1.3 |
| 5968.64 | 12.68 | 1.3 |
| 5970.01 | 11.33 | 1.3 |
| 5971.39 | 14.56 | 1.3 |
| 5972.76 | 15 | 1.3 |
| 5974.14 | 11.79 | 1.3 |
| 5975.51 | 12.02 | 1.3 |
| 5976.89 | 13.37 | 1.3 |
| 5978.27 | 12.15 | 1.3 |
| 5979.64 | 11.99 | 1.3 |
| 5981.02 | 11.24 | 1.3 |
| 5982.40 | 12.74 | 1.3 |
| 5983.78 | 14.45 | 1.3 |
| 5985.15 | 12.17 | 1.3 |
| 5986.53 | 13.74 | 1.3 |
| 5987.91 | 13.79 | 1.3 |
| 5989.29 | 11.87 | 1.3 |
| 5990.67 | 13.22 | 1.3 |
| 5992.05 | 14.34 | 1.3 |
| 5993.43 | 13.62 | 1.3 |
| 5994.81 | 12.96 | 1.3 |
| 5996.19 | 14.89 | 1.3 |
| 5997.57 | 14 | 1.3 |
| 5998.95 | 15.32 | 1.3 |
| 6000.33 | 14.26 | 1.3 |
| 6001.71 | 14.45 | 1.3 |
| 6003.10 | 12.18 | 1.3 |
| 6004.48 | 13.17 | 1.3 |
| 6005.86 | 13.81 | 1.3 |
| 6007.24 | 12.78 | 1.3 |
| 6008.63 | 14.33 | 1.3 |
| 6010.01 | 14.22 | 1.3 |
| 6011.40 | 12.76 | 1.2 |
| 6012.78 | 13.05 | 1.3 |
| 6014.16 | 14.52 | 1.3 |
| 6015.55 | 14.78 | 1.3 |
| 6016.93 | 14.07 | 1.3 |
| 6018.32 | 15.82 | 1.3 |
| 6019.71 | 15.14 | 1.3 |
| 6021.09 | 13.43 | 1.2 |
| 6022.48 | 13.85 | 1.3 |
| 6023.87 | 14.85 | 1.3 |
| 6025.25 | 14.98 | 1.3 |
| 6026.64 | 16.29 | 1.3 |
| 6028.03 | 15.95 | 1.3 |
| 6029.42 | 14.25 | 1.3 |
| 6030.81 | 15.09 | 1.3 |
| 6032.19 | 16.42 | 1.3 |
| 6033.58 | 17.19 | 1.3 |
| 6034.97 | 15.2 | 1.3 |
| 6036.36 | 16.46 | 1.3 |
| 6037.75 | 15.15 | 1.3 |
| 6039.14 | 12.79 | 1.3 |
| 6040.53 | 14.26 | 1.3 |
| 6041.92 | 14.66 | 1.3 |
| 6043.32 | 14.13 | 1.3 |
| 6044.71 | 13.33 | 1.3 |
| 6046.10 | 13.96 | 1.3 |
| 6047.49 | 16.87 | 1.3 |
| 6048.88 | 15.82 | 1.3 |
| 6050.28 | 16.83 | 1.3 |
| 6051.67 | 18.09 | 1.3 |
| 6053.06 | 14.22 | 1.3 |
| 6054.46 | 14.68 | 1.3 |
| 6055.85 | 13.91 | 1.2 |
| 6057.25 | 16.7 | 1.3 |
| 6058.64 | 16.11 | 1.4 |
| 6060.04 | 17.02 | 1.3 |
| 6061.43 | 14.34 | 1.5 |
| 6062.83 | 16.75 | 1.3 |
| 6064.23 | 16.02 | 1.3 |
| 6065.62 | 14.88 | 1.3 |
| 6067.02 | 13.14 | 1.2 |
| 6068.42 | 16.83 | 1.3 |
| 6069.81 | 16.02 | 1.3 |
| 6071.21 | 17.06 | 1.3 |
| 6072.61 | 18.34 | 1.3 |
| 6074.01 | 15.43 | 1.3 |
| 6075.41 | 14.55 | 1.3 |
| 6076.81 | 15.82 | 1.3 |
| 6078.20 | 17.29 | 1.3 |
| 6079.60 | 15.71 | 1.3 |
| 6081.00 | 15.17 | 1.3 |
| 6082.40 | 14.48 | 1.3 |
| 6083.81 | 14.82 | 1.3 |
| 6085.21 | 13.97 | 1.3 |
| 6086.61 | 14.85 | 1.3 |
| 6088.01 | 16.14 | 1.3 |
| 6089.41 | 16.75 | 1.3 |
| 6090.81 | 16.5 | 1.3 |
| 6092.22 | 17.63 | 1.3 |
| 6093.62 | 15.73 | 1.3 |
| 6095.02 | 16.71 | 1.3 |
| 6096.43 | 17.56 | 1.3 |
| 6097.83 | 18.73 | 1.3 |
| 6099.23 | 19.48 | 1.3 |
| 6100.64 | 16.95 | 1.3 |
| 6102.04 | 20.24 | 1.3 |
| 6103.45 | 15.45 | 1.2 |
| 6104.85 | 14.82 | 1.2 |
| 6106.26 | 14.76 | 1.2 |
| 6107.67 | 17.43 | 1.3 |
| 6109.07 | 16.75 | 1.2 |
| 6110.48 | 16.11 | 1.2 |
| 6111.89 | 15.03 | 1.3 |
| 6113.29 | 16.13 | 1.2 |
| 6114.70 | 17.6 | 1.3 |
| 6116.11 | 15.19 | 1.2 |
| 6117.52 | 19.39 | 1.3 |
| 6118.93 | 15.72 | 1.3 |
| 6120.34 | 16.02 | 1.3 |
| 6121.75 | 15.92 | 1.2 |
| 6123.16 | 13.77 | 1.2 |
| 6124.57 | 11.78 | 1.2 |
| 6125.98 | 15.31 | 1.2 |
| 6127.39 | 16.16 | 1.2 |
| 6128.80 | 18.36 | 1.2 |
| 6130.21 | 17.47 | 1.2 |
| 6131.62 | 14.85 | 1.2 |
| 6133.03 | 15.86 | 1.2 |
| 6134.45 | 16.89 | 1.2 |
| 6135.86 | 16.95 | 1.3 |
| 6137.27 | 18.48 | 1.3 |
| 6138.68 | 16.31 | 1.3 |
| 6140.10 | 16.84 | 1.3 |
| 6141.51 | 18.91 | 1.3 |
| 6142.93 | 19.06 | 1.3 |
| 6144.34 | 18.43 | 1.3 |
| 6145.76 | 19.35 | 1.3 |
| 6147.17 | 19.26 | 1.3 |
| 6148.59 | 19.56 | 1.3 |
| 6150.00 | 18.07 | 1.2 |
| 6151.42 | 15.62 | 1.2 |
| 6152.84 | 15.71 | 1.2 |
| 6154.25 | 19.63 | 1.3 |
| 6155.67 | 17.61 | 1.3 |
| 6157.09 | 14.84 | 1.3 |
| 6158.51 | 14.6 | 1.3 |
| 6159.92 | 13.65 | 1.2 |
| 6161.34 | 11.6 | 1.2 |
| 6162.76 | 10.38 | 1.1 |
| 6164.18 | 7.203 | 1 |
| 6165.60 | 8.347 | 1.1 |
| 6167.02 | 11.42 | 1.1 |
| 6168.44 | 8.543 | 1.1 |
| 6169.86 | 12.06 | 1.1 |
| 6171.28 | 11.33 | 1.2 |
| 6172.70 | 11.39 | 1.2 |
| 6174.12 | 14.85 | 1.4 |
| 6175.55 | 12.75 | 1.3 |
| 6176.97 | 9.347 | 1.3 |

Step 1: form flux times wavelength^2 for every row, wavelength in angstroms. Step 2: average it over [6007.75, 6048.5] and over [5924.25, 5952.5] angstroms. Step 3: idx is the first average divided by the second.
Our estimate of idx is 1.30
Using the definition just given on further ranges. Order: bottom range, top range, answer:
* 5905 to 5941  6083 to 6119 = 1.64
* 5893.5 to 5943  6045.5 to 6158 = 1.79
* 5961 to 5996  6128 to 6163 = 1.40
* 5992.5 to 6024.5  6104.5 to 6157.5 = 1.25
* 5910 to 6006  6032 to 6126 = 1.36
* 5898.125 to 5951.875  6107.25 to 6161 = 1.66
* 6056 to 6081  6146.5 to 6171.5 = 0.90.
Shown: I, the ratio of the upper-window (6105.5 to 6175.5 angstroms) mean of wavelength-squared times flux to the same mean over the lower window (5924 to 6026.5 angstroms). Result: 1.27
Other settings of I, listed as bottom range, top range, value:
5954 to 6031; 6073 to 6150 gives 1.29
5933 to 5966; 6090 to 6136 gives 1.44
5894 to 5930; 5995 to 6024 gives 1.58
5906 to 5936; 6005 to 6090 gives 1.49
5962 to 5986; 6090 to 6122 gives 1.41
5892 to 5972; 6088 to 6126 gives 1.65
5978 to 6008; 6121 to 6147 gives 1.32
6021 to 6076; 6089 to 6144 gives 1.11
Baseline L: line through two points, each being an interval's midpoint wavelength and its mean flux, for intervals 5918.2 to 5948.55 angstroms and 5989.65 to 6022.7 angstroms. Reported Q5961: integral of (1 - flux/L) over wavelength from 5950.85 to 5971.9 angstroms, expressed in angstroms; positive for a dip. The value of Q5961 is 0.76 angstroms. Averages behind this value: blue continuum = 11.6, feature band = 12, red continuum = 13.9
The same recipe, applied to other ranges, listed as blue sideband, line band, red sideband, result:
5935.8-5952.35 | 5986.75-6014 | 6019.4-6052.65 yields 0.78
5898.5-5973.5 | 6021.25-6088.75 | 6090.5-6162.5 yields -3.82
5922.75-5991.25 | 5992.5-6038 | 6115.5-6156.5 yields -2.73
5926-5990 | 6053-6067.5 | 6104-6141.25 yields -0.67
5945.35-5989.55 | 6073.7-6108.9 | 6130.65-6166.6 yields -3.52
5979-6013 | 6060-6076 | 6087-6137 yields -0.54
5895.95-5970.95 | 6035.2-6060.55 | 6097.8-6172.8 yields -3.16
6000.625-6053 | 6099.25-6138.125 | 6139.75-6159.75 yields 1.22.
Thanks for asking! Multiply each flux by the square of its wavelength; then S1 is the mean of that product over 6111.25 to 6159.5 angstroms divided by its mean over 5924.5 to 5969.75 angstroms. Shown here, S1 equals 1.5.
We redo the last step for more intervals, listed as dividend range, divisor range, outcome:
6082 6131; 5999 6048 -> 1.15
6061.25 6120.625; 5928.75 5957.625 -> 1.43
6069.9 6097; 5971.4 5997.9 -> 1.26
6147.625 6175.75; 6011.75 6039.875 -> 0.95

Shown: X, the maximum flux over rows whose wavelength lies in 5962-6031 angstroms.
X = 16.29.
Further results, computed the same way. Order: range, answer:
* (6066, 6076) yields 18.34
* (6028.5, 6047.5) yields 17.19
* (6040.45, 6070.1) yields 18.09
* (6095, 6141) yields 20.24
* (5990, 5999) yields 15.32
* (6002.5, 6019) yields 15.82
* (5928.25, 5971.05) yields 14.81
